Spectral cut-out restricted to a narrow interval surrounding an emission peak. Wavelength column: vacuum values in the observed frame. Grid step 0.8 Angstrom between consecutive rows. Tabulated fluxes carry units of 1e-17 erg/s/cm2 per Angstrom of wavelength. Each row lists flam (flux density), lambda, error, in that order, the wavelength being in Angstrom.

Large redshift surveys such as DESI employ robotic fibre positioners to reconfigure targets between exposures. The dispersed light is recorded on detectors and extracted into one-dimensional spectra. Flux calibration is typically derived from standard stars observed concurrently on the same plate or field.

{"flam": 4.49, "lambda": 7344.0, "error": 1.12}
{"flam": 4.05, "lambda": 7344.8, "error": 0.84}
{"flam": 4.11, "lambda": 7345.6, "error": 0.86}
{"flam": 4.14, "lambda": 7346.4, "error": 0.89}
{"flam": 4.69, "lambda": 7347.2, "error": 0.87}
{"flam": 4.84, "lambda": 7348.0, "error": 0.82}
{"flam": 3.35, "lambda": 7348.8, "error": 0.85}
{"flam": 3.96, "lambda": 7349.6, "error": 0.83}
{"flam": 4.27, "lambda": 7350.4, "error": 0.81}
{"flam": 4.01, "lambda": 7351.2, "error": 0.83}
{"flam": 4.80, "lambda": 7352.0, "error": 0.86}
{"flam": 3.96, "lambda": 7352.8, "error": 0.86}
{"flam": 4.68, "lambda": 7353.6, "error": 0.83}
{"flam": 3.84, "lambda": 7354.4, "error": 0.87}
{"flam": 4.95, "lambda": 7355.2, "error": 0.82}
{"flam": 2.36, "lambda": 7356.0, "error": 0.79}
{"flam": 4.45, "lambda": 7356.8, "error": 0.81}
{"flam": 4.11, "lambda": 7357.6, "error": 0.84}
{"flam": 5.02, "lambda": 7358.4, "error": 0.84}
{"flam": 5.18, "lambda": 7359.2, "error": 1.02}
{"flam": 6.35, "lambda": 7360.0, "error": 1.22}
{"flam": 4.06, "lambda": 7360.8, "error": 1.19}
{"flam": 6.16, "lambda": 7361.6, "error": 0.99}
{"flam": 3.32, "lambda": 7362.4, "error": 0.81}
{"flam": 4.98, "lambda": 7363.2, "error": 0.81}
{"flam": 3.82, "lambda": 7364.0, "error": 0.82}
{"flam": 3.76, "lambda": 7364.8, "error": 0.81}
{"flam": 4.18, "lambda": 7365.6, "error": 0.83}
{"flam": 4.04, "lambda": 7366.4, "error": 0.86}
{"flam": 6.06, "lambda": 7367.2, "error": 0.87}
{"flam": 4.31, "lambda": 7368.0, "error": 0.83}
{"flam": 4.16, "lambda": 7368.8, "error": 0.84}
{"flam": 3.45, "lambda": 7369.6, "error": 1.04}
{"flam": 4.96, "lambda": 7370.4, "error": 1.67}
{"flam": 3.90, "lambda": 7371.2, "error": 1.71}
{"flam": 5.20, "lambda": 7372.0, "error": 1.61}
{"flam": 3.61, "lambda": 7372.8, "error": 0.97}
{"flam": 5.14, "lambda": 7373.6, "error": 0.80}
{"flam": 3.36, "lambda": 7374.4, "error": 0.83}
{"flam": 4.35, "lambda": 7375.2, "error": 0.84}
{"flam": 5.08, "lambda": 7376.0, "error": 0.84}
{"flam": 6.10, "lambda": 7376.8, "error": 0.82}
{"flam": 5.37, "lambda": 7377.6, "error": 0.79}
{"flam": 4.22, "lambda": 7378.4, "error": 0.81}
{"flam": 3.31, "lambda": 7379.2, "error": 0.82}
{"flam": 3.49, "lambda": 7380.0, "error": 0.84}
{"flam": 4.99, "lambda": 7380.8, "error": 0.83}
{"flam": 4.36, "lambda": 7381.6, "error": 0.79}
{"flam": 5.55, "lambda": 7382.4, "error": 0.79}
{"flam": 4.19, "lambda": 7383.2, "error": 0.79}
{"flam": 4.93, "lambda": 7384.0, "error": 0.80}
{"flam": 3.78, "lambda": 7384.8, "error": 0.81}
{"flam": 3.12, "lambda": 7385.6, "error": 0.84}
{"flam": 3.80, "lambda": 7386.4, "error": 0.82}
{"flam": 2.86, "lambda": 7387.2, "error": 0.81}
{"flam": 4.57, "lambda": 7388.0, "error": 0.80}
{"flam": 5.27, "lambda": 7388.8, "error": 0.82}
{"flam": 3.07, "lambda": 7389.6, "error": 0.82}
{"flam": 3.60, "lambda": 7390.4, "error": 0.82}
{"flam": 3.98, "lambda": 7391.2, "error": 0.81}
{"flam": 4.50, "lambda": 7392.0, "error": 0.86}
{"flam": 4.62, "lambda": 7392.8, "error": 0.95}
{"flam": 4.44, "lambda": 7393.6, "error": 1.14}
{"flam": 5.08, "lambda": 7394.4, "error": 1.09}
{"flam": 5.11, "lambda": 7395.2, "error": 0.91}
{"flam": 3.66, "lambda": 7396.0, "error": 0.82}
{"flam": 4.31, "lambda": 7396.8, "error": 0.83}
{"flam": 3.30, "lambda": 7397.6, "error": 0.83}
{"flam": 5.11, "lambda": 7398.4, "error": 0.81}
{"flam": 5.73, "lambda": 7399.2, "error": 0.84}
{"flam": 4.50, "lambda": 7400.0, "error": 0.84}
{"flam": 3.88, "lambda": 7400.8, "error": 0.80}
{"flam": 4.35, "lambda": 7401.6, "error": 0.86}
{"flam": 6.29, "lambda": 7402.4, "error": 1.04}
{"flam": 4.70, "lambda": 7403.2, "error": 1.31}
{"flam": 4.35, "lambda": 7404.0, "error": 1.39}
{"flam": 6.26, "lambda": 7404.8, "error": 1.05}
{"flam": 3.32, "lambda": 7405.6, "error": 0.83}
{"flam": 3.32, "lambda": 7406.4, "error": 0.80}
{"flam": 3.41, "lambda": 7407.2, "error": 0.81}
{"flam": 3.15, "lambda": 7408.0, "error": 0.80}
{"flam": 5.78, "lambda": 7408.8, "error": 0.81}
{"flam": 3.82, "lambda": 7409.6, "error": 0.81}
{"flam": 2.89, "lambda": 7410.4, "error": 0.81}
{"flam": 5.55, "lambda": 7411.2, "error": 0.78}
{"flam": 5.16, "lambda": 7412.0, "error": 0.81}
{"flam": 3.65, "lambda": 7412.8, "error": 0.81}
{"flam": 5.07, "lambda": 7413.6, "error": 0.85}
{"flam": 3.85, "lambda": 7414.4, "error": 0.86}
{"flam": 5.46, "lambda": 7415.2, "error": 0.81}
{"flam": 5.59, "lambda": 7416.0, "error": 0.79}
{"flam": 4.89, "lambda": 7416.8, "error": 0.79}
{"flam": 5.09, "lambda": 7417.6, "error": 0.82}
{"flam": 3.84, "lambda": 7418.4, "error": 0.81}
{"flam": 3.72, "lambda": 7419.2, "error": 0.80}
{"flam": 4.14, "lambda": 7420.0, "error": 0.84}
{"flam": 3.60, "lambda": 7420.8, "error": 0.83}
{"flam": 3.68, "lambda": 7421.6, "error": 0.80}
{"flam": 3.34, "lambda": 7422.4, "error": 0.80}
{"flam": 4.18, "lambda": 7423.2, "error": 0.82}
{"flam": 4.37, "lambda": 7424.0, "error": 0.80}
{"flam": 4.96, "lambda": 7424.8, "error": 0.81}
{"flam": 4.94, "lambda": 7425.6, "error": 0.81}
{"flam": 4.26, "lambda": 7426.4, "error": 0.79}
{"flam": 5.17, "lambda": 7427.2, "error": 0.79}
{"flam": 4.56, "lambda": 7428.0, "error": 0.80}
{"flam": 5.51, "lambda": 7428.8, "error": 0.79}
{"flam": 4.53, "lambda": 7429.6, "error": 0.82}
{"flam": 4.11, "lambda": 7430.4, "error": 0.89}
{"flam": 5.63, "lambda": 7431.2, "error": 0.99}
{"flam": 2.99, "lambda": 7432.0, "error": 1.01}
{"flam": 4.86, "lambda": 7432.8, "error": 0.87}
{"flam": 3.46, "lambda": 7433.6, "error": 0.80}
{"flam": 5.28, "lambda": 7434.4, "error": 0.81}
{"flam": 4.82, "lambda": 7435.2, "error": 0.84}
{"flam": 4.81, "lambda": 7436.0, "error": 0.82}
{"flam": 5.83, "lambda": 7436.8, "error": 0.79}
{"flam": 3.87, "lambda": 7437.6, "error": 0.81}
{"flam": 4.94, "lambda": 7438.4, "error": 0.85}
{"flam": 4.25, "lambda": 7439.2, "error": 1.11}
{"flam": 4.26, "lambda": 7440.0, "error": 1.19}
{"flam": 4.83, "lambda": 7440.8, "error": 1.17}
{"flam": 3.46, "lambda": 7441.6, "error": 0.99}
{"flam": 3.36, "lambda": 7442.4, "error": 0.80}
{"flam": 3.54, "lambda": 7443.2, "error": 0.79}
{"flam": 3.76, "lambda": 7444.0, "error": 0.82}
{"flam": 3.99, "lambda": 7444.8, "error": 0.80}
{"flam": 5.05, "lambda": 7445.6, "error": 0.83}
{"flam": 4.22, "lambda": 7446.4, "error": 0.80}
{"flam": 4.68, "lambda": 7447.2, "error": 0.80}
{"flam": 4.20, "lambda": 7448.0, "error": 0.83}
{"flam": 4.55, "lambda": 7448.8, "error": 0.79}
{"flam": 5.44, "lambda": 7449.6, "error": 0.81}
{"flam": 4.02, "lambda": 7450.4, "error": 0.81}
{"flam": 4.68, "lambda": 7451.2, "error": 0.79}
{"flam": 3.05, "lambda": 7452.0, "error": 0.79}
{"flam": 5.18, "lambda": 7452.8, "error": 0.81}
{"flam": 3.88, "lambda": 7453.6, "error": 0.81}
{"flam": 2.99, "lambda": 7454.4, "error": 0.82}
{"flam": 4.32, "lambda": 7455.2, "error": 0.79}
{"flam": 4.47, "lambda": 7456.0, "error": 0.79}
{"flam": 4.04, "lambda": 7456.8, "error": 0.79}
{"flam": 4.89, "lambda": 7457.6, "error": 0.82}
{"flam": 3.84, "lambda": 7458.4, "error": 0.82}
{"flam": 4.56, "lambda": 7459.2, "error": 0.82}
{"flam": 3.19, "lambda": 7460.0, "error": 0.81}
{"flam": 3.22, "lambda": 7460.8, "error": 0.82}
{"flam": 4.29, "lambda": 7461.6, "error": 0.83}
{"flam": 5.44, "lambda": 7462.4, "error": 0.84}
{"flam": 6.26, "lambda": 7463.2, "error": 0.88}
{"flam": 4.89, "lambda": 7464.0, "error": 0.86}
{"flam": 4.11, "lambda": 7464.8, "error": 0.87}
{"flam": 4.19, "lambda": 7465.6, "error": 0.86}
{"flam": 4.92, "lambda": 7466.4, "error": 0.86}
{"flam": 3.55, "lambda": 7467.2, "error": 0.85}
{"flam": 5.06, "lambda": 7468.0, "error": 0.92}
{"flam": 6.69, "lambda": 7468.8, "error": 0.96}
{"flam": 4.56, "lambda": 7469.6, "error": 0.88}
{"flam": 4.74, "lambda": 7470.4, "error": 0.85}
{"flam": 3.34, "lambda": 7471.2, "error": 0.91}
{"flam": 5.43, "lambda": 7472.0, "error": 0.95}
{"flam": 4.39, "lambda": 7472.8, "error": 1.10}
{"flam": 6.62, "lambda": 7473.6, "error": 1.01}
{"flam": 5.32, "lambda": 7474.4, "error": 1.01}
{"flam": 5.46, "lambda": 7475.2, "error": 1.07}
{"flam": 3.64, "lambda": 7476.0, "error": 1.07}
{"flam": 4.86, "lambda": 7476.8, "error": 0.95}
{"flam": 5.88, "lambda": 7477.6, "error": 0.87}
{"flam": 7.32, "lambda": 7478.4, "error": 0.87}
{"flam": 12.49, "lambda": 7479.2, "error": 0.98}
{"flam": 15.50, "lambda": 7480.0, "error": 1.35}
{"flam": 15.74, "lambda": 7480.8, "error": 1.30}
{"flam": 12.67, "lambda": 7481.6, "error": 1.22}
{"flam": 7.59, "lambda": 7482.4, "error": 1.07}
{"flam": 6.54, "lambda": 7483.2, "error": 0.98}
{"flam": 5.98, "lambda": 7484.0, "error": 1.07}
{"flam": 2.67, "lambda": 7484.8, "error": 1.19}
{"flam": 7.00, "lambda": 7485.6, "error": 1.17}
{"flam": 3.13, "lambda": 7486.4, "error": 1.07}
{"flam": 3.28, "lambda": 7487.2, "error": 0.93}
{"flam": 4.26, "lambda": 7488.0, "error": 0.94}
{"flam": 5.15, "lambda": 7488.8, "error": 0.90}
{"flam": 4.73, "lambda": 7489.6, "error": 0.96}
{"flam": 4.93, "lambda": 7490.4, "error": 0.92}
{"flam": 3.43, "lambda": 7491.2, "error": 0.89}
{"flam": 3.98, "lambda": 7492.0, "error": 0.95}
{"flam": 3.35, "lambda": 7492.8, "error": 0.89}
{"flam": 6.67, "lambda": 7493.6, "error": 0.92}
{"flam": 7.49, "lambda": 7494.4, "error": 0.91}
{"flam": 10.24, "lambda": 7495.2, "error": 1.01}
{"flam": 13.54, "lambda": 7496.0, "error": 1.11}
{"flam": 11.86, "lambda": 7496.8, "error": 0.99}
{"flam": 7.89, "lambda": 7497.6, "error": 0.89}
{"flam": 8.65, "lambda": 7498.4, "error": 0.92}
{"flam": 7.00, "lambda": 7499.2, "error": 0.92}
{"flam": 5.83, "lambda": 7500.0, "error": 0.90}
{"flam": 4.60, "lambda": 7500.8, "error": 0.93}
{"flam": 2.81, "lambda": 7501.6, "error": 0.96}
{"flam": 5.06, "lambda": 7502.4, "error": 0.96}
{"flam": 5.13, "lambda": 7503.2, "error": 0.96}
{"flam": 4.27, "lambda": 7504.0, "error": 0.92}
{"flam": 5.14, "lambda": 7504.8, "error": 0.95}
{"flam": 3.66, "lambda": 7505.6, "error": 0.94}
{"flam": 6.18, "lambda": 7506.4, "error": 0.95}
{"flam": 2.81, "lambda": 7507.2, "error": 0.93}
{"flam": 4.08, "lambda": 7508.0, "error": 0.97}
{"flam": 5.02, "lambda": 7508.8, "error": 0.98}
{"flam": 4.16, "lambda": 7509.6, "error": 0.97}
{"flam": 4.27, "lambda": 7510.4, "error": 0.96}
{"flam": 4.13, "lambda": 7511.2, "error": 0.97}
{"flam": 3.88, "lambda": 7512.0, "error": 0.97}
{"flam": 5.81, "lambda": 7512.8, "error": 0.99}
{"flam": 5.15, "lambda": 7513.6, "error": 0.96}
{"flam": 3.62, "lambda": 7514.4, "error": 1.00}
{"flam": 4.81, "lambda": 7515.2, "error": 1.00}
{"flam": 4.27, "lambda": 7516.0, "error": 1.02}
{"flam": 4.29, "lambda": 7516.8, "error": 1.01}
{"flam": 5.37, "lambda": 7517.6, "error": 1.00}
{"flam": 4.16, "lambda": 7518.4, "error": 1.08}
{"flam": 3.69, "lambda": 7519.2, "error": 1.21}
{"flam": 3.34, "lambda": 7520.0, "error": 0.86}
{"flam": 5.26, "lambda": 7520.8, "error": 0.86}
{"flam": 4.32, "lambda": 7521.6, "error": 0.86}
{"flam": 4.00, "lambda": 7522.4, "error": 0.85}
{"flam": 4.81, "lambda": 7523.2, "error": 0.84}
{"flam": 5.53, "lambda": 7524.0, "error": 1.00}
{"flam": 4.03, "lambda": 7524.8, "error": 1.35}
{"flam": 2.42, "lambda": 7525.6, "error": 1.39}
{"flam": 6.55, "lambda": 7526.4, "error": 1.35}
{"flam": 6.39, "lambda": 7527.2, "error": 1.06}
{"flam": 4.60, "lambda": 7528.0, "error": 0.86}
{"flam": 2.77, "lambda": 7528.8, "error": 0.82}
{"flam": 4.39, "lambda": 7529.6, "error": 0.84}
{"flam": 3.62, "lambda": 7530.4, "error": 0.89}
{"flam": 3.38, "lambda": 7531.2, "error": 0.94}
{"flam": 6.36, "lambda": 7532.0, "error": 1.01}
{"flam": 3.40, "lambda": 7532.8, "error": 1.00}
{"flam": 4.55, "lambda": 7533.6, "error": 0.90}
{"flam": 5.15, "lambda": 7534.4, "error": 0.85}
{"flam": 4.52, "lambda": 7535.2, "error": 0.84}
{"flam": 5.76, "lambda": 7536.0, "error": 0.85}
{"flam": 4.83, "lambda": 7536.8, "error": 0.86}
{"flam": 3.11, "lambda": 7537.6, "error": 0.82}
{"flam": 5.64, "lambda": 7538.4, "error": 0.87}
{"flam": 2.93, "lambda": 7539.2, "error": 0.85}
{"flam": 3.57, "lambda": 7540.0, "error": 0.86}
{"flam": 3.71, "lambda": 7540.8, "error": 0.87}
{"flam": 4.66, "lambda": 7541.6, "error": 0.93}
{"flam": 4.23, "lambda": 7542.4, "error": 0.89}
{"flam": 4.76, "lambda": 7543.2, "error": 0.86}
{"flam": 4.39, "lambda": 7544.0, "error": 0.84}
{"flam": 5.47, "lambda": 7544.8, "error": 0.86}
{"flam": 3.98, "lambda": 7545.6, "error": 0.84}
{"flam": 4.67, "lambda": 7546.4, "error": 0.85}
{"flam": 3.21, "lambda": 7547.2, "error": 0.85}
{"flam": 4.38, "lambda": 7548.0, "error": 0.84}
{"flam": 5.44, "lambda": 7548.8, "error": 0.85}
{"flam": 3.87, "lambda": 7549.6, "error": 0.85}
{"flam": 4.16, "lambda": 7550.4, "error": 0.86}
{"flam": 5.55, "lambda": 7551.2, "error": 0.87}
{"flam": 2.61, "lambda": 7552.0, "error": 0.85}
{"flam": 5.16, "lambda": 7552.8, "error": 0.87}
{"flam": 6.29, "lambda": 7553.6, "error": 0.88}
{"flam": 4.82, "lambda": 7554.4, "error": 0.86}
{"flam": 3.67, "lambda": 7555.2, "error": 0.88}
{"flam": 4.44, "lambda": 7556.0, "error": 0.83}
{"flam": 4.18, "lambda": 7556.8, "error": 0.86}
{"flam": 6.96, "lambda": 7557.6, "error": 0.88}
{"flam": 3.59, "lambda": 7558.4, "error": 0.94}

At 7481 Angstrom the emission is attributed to [S II] 6716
